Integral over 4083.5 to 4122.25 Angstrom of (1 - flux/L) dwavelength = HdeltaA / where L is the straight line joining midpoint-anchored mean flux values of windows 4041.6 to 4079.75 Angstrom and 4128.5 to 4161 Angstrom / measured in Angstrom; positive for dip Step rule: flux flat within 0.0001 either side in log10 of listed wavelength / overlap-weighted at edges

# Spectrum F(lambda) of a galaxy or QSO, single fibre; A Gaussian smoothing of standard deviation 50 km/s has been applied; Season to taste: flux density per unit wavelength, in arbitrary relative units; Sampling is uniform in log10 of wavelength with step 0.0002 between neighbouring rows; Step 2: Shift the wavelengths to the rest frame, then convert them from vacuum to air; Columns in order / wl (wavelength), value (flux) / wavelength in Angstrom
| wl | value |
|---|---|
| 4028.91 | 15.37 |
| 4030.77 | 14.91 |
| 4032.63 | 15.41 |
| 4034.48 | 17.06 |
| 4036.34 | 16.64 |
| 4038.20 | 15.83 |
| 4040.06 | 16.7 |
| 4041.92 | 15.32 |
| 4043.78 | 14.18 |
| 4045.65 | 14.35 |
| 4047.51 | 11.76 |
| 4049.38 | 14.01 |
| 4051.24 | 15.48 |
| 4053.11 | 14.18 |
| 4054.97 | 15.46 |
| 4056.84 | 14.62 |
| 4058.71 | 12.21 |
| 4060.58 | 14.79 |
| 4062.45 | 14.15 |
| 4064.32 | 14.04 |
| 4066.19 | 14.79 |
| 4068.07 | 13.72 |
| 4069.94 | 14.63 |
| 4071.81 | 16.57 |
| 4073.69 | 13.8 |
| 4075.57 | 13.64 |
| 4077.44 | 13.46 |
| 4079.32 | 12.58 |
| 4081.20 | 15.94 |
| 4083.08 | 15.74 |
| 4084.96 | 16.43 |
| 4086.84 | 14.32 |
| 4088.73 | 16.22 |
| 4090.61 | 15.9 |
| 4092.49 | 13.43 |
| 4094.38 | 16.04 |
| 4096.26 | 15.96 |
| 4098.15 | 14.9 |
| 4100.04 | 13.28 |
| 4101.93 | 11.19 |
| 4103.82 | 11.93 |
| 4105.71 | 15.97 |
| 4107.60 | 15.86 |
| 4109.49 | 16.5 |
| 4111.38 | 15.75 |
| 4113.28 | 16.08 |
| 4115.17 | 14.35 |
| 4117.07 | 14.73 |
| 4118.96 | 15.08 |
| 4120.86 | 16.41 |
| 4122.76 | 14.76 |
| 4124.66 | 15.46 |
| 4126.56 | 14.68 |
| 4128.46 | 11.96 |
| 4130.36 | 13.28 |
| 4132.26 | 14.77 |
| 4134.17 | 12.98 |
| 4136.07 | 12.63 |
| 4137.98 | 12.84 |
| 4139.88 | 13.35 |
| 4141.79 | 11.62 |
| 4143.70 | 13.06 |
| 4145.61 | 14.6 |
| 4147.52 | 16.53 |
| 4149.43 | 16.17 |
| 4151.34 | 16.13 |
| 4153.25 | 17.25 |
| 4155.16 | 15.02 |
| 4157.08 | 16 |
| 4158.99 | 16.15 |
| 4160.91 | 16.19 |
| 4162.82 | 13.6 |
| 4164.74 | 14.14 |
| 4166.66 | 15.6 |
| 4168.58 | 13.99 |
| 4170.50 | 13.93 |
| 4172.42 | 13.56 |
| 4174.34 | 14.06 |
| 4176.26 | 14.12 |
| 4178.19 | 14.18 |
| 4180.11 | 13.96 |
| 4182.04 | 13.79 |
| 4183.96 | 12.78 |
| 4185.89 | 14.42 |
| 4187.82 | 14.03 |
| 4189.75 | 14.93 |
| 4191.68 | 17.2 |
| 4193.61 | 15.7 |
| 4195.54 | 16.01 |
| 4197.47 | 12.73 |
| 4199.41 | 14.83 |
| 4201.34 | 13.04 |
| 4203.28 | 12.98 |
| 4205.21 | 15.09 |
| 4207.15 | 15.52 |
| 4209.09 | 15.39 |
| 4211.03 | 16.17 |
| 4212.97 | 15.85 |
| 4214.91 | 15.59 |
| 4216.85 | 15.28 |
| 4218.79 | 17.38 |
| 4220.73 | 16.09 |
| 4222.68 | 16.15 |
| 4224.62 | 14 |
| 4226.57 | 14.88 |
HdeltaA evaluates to -1.8 Angstrom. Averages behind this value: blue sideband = 14.2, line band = 15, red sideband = 14.5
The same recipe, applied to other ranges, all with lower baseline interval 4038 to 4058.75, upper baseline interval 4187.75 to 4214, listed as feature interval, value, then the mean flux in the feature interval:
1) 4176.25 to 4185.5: 0.7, 13.8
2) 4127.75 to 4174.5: 1.4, 14.4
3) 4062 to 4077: 0.2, 14.4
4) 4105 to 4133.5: -0.5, 15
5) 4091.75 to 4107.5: 0.6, 14.2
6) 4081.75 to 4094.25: -0.6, 15.4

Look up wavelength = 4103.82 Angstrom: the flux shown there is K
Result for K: 11.93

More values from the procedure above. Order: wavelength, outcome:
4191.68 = 17.2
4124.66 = 15.46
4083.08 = 15.74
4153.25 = 17.25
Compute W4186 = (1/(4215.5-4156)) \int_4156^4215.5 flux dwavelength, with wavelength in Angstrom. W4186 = 14.7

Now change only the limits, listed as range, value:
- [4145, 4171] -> 15.4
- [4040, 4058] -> 14.5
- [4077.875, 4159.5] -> 14.7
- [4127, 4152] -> 13.8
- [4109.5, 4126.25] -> 15.4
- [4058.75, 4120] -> 14.7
